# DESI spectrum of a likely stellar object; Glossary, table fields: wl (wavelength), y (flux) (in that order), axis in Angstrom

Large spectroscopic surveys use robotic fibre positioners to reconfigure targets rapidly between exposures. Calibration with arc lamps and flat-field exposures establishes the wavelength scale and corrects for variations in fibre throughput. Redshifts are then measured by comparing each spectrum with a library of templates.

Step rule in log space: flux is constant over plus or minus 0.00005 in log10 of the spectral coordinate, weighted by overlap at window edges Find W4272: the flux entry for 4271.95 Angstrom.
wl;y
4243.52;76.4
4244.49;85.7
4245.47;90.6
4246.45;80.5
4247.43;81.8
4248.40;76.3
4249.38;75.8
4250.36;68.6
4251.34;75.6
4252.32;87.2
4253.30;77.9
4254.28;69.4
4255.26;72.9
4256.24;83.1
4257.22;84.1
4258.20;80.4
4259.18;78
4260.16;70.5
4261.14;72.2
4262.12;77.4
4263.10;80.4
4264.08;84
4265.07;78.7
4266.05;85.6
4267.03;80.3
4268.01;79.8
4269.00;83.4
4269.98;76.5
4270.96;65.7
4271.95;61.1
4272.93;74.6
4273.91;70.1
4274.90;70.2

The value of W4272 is 61.1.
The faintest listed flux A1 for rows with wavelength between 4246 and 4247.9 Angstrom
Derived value 80.5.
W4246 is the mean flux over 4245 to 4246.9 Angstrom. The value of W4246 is 85.5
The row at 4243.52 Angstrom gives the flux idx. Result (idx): 76.4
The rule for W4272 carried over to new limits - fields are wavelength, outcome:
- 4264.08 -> 84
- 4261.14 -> 72.2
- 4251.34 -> 75.6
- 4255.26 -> 72.9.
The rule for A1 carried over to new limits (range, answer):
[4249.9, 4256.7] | 68.6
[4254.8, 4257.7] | 72.9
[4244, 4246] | 85.7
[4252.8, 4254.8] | 69.4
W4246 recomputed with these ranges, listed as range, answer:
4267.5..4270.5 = 79.8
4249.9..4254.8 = 75.7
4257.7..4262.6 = 75.8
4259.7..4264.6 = 76.9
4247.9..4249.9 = 76.2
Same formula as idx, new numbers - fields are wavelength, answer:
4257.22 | 84.1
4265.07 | 78.7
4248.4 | 76.3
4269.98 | 76.5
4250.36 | 68.6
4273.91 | 70.1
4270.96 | 65.7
